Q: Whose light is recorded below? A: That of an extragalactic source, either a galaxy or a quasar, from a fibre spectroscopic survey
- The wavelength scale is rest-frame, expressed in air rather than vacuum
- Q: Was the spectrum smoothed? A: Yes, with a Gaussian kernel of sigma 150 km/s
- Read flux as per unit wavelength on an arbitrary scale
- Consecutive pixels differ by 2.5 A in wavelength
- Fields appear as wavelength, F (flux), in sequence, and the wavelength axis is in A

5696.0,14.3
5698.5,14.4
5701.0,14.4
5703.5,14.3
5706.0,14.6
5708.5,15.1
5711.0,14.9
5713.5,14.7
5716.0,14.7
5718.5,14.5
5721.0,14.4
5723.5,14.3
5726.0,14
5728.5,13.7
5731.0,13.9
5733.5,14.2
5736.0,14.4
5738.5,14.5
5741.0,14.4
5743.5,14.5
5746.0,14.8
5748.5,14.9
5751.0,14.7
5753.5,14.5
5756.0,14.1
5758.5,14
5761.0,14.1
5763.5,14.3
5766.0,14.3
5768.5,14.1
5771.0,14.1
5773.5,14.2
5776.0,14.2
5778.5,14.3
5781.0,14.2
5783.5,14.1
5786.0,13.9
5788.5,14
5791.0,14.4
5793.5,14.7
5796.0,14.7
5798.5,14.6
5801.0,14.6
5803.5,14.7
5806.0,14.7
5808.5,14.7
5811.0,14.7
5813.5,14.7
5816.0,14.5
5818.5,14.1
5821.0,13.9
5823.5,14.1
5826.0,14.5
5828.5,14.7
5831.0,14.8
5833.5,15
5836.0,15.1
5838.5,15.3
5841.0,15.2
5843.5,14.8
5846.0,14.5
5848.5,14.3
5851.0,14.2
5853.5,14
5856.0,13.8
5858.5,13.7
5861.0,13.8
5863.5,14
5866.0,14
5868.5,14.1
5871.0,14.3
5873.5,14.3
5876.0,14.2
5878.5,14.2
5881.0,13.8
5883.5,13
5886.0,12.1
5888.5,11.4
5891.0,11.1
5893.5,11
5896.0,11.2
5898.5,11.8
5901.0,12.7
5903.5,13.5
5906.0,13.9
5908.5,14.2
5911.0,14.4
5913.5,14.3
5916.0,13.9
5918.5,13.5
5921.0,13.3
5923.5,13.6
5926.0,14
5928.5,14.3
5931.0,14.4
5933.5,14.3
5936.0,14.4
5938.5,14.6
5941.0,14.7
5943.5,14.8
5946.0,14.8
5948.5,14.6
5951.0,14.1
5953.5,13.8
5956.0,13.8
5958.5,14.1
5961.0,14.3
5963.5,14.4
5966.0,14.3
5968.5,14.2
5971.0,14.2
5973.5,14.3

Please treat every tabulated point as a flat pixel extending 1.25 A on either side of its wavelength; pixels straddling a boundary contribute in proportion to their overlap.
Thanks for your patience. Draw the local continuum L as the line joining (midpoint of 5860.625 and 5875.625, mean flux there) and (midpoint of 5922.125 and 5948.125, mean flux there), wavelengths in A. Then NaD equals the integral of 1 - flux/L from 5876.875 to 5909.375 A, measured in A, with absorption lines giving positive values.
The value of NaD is 3.7 A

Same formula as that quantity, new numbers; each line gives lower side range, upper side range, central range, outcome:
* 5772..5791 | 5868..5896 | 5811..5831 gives -1.1 A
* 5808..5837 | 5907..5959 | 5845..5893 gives 2.8 A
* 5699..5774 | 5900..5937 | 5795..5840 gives -1.5 A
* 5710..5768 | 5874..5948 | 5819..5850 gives -1.7 A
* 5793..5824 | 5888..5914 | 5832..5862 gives -1.6 A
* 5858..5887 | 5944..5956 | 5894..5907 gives 1.4 A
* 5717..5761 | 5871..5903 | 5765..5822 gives -2.7 A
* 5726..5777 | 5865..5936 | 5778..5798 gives -0.3 A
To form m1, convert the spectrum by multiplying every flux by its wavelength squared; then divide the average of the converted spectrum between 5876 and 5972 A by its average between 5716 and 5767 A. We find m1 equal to 1.02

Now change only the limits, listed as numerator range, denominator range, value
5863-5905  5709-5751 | 0.95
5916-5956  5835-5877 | 1.02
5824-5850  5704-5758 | 1.06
